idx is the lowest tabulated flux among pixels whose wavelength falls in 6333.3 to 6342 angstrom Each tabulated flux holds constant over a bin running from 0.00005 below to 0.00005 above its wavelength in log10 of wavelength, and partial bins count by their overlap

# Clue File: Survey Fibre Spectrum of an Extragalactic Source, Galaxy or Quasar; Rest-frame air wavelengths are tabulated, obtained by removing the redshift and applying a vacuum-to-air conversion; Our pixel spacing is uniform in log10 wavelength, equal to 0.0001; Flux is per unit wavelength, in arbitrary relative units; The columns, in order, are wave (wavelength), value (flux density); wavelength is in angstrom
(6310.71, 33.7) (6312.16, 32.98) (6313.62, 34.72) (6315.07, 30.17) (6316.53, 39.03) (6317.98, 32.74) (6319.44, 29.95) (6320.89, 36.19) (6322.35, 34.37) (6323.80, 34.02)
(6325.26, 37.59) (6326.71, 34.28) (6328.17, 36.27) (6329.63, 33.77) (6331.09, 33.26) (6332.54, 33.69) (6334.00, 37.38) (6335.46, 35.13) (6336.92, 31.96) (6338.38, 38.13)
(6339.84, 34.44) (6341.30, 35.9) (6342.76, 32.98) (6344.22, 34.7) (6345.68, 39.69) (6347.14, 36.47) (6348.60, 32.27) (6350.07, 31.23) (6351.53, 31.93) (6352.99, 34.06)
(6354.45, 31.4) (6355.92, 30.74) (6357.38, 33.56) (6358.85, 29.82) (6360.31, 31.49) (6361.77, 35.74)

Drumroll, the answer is 31.96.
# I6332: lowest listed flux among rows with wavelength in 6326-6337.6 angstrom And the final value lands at 31.96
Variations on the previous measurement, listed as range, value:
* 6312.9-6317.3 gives 30.17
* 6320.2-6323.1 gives 34.37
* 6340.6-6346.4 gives 32.98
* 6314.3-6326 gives 29.95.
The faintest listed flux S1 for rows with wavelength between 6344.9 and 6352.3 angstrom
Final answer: 31.23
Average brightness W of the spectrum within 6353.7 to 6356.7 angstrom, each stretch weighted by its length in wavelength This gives 31.1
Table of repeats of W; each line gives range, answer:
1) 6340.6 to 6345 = 34.6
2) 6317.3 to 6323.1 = 33.3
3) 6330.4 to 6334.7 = 34.8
